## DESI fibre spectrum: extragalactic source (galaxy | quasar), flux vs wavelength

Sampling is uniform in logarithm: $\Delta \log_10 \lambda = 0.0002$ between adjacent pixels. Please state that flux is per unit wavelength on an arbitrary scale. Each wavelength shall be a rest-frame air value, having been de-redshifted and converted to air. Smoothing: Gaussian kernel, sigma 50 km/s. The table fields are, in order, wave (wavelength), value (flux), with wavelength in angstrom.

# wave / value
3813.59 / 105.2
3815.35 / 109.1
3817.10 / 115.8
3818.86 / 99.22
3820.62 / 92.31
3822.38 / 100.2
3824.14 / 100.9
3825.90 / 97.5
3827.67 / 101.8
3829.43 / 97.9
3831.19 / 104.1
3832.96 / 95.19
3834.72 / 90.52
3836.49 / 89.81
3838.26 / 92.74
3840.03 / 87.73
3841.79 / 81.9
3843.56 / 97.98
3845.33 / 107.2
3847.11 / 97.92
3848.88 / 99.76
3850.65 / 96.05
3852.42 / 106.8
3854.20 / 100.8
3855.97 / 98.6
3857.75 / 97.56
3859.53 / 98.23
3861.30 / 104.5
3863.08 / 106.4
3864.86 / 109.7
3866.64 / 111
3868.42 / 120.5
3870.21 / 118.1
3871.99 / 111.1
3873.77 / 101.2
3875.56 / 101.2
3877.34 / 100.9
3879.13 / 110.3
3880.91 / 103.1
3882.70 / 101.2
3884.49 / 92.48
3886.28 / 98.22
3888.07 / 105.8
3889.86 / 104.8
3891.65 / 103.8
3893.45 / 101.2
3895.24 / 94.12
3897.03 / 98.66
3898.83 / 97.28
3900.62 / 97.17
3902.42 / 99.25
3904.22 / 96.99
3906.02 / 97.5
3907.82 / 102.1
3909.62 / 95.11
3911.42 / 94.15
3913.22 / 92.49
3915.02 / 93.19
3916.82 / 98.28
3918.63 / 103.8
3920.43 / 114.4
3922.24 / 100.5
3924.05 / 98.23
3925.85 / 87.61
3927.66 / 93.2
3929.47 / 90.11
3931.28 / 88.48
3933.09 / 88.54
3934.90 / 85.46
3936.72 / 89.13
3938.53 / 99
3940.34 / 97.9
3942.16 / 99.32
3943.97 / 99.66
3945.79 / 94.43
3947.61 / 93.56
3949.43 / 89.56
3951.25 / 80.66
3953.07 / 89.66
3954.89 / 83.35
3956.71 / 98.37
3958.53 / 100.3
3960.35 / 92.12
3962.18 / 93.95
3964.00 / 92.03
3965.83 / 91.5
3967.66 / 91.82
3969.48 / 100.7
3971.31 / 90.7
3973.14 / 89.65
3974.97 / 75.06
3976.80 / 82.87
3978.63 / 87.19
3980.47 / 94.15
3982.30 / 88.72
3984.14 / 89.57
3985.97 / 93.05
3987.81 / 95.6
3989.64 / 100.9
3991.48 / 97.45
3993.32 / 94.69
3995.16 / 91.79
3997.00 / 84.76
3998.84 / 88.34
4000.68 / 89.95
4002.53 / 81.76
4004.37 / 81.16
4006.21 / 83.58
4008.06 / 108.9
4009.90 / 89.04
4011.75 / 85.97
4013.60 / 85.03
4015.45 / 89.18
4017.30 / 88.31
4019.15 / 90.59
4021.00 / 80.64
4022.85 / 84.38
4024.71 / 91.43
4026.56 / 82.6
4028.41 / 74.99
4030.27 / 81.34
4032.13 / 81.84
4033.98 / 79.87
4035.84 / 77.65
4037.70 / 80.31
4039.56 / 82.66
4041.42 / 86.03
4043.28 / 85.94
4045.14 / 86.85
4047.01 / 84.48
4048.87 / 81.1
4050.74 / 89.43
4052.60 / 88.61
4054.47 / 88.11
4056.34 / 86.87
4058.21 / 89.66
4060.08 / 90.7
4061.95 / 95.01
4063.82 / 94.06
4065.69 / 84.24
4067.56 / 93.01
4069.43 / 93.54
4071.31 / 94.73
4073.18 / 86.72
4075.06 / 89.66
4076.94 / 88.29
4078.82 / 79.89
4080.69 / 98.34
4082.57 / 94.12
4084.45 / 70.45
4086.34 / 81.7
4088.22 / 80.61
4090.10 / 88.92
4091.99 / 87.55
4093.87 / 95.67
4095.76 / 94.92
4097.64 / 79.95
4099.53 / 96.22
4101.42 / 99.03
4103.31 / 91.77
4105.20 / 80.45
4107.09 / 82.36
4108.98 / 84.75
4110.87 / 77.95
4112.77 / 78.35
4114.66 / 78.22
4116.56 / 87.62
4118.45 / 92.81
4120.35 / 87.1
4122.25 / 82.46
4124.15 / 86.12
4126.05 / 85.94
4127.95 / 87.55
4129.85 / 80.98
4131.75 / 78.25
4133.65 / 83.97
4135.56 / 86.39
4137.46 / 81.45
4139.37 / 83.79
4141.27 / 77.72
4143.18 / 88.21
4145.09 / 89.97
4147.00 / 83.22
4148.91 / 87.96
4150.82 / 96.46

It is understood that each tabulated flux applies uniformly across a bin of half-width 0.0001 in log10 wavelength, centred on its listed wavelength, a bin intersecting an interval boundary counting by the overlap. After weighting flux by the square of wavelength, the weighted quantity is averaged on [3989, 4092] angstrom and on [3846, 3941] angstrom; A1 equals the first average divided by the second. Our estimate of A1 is 0.94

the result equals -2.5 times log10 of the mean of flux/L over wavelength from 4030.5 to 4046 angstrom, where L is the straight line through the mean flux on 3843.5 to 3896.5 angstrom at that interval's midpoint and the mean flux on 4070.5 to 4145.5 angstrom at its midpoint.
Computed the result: 0.11 mag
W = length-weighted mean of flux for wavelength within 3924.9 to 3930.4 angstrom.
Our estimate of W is 90.5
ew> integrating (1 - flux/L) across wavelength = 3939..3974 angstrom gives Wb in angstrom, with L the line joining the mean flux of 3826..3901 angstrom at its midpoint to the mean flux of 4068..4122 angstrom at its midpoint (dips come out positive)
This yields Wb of 0.8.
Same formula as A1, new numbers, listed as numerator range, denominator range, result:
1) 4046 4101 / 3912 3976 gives 1.01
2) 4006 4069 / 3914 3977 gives 0.97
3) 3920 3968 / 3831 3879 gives 0.96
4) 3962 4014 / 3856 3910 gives 0.93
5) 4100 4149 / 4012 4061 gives 1.04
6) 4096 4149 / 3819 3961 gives 0.97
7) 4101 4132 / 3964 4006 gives 1.00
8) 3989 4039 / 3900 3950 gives 0.95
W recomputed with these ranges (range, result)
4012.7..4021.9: 86.8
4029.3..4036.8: 80.1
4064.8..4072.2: 91.4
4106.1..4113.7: 80.8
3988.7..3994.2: 97.7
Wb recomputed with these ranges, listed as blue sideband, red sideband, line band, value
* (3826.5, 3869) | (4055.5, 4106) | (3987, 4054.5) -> 3.7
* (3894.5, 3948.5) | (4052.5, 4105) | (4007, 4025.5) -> 0.5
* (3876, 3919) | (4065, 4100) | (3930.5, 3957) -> 1.3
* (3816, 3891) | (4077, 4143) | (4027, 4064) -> 1.8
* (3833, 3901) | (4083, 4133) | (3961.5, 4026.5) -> 2.1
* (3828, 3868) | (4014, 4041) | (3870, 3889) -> -1.4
